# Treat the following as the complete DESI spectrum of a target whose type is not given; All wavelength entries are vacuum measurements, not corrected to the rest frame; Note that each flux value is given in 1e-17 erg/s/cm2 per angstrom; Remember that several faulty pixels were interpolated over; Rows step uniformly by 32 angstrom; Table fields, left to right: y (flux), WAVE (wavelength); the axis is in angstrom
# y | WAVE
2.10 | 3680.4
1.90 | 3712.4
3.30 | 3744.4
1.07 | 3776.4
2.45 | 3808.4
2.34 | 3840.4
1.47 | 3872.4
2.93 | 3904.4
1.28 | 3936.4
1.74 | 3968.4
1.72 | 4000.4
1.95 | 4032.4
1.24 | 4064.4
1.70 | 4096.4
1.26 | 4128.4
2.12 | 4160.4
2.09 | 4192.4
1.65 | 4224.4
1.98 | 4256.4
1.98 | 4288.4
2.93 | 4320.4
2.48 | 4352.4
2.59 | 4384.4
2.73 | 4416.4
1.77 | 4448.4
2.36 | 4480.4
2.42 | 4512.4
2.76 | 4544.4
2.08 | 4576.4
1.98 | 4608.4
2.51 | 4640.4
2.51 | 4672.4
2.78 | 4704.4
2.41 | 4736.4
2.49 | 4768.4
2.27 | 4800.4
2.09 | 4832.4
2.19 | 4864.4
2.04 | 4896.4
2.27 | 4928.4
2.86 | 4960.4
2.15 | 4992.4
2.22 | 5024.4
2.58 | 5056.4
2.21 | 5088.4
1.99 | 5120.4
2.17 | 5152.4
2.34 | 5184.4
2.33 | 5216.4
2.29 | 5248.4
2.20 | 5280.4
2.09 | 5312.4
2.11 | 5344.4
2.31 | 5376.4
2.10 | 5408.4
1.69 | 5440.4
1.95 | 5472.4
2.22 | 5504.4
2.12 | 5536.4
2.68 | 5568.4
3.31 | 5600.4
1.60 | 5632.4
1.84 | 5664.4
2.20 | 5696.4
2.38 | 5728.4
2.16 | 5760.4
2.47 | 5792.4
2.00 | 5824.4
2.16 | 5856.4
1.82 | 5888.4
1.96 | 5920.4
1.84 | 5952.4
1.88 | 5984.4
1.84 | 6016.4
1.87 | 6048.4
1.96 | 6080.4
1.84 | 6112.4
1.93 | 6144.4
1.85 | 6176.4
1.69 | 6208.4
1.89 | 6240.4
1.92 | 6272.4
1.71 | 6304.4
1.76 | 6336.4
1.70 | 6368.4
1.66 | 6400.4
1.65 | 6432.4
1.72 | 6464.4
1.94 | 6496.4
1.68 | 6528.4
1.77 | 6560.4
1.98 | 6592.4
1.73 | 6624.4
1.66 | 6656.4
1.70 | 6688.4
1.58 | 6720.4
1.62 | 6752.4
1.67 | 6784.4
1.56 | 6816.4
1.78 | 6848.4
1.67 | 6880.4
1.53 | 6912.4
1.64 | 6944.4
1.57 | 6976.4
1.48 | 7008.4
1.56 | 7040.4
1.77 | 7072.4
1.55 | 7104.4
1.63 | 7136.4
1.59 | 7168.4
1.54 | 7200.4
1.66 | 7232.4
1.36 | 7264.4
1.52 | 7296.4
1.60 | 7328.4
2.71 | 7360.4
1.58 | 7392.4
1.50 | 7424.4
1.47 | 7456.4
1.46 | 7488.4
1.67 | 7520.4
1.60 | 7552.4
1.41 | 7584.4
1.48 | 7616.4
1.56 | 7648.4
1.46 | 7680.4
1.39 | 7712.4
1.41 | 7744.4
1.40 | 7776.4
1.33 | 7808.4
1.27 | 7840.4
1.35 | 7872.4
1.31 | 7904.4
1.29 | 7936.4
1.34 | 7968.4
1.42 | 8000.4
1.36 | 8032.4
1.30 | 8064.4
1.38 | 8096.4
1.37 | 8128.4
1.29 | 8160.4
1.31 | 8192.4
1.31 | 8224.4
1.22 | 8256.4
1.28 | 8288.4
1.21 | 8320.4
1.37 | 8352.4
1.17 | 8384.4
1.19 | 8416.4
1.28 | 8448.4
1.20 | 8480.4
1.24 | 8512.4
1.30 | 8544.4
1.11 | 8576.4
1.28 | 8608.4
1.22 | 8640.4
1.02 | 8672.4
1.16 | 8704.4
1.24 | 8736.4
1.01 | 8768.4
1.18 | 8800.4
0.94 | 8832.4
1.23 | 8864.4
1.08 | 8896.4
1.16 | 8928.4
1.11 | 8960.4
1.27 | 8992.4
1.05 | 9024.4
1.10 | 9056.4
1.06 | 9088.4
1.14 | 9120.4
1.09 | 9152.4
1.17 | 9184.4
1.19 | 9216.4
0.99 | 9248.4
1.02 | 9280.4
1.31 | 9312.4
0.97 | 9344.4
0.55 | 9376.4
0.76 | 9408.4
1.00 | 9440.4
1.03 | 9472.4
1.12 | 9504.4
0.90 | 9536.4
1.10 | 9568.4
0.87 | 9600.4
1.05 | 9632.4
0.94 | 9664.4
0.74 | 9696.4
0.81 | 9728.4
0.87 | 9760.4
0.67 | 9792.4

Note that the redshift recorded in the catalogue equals 0.12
